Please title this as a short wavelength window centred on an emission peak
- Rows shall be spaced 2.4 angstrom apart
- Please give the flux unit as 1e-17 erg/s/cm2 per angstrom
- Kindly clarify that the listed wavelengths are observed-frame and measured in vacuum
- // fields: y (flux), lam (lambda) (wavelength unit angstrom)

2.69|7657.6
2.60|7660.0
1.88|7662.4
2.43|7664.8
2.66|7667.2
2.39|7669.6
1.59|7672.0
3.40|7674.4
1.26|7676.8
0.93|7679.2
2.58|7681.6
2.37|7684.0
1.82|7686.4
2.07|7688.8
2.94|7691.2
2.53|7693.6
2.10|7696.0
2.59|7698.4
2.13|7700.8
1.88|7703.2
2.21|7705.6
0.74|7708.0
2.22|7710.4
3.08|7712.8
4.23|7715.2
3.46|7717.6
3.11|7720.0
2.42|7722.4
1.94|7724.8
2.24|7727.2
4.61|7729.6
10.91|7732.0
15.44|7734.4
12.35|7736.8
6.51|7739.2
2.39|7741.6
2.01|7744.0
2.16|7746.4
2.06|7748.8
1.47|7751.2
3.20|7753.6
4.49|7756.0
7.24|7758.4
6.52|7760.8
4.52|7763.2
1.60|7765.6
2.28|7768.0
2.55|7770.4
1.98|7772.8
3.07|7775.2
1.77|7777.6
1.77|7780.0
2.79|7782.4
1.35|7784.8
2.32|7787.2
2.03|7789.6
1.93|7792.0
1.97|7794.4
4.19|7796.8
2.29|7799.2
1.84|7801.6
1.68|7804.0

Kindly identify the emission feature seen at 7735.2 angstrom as H-alpha 6563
